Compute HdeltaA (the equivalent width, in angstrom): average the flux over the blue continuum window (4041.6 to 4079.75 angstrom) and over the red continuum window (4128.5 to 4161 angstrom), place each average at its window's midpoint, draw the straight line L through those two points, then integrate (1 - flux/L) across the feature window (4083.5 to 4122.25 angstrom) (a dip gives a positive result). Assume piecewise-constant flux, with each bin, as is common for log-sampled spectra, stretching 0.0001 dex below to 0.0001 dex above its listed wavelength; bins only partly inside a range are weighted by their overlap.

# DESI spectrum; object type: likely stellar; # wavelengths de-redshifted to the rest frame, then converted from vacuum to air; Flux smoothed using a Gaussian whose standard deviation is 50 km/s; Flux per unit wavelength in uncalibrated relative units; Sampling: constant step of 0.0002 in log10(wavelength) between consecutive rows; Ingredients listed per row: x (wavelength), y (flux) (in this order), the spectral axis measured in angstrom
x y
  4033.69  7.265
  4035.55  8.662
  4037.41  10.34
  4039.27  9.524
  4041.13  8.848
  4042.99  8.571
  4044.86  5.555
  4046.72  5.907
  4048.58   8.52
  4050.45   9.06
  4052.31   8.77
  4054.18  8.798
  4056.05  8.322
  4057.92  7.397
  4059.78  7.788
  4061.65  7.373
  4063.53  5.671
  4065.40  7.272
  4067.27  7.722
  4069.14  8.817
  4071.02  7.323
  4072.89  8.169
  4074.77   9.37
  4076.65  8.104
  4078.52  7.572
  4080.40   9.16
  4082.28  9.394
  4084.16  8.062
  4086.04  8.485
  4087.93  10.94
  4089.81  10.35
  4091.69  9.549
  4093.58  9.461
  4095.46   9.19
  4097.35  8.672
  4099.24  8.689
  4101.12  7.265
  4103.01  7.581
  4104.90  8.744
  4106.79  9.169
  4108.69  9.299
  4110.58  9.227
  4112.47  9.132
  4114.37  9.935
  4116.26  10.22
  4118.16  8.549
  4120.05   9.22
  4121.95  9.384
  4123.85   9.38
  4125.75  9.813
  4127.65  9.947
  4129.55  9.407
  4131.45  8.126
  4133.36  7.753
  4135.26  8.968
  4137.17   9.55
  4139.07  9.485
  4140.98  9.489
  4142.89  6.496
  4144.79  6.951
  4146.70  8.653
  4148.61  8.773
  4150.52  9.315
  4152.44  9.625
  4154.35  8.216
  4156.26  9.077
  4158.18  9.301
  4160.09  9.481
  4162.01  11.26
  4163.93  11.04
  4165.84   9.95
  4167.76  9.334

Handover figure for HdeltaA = -3.8 angstrom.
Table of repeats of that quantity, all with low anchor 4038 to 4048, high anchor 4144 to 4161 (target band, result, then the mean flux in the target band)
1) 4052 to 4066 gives 0.6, 7.63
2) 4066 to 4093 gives -2.1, 8.78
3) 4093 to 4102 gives -0.3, 8.64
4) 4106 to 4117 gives -1.4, 9.49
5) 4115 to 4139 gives -1.7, 9.22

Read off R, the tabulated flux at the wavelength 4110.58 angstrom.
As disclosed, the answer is 9.227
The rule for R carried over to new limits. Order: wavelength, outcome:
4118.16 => 8.549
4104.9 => 8.744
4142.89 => 6.496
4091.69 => 9.549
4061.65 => 7.373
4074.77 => 9.37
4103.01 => 7.581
